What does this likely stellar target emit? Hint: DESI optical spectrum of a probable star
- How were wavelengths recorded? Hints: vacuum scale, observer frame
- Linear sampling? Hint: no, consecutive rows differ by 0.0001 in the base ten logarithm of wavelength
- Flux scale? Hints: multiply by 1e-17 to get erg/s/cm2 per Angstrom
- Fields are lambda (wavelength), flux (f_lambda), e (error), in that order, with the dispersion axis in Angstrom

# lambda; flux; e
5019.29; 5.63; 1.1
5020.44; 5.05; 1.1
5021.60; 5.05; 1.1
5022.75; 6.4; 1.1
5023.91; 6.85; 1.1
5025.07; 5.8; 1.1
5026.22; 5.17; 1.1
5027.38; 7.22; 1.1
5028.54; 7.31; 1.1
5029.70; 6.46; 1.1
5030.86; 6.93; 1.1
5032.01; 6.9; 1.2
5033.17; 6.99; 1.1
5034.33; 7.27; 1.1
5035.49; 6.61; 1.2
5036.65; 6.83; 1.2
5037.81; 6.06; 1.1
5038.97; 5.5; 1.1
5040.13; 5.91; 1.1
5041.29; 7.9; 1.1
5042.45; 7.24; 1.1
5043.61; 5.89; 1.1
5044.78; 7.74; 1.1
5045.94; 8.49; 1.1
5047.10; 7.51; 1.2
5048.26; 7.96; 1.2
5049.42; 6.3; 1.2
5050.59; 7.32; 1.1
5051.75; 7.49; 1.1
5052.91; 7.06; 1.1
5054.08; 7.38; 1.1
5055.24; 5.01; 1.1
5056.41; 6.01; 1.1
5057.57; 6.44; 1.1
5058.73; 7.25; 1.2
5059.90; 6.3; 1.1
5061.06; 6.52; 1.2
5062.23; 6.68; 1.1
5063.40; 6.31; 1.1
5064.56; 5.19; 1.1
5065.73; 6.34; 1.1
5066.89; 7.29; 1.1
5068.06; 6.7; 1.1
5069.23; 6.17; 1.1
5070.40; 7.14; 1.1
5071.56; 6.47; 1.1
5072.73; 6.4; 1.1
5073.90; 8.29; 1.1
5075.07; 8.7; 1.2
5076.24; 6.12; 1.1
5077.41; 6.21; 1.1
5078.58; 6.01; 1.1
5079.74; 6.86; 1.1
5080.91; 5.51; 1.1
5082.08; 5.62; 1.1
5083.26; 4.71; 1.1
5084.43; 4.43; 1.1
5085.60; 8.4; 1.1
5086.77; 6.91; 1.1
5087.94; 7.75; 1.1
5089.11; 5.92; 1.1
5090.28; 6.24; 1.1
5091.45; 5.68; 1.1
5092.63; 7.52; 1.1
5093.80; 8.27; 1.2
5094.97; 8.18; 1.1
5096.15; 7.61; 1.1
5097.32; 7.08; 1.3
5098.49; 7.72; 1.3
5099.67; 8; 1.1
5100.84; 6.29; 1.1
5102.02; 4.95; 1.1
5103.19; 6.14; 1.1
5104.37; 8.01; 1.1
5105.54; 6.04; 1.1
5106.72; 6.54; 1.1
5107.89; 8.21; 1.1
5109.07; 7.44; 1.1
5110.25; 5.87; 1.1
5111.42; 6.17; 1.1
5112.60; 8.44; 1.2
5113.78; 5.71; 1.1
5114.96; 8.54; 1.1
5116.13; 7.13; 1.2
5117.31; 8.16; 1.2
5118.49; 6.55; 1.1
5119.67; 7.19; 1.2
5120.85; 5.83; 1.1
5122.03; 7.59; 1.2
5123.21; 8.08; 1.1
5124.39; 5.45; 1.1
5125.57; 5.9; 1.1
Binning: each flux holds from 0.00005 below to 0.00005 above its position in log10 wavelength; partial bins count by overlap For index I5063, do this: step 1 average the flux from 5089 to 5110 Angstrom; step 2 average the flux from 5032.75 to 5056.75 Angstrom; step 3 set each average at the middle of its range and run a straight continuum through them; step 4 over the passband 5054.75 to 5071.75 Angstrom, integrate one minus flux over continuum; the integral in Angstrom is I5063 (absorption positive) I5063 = 1.3 Angstrom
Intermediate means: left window 6.89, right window 7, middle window 6.39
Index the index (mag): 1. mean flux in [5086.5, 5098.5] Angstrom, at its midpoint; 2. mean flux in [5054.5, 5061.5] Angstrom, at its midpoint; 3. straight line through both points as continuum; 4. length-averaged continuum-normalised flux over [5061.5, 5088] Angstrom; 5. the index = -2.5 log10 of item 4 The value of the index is 0.03 mag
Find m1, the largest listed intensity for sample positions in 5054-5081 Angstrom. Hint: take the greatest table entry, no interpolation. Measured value 8.7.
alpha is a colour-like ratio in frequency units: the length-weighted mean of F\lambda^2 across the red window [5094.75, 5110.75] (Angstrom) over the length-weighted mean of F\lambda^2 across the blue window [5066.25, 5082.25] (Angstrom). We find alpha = 1.1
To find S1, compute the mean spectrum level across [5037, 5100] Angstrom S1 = 6.77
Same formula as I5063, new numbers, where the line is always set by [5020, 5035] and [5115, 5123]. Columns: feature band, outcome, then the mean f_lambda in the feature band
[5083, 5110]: 0.6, 6.89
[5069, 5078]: -0.2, 6.96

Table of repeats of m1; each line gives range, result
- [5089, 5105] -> 8.27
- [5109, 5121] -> 8.54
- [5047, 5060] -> 7.96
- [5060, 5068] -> 7.29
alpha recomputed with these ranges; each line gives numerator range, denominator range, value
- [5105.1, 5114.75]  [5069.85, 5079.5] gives 1.01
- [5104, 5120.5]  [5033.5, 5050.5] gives 1.05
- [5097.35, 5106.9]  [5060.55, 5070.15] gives 1.07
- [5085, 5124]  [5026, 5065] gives 1.07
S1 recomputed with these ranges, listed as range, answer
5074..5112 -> 6.74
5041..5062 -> 6.97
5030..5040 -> 6.6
